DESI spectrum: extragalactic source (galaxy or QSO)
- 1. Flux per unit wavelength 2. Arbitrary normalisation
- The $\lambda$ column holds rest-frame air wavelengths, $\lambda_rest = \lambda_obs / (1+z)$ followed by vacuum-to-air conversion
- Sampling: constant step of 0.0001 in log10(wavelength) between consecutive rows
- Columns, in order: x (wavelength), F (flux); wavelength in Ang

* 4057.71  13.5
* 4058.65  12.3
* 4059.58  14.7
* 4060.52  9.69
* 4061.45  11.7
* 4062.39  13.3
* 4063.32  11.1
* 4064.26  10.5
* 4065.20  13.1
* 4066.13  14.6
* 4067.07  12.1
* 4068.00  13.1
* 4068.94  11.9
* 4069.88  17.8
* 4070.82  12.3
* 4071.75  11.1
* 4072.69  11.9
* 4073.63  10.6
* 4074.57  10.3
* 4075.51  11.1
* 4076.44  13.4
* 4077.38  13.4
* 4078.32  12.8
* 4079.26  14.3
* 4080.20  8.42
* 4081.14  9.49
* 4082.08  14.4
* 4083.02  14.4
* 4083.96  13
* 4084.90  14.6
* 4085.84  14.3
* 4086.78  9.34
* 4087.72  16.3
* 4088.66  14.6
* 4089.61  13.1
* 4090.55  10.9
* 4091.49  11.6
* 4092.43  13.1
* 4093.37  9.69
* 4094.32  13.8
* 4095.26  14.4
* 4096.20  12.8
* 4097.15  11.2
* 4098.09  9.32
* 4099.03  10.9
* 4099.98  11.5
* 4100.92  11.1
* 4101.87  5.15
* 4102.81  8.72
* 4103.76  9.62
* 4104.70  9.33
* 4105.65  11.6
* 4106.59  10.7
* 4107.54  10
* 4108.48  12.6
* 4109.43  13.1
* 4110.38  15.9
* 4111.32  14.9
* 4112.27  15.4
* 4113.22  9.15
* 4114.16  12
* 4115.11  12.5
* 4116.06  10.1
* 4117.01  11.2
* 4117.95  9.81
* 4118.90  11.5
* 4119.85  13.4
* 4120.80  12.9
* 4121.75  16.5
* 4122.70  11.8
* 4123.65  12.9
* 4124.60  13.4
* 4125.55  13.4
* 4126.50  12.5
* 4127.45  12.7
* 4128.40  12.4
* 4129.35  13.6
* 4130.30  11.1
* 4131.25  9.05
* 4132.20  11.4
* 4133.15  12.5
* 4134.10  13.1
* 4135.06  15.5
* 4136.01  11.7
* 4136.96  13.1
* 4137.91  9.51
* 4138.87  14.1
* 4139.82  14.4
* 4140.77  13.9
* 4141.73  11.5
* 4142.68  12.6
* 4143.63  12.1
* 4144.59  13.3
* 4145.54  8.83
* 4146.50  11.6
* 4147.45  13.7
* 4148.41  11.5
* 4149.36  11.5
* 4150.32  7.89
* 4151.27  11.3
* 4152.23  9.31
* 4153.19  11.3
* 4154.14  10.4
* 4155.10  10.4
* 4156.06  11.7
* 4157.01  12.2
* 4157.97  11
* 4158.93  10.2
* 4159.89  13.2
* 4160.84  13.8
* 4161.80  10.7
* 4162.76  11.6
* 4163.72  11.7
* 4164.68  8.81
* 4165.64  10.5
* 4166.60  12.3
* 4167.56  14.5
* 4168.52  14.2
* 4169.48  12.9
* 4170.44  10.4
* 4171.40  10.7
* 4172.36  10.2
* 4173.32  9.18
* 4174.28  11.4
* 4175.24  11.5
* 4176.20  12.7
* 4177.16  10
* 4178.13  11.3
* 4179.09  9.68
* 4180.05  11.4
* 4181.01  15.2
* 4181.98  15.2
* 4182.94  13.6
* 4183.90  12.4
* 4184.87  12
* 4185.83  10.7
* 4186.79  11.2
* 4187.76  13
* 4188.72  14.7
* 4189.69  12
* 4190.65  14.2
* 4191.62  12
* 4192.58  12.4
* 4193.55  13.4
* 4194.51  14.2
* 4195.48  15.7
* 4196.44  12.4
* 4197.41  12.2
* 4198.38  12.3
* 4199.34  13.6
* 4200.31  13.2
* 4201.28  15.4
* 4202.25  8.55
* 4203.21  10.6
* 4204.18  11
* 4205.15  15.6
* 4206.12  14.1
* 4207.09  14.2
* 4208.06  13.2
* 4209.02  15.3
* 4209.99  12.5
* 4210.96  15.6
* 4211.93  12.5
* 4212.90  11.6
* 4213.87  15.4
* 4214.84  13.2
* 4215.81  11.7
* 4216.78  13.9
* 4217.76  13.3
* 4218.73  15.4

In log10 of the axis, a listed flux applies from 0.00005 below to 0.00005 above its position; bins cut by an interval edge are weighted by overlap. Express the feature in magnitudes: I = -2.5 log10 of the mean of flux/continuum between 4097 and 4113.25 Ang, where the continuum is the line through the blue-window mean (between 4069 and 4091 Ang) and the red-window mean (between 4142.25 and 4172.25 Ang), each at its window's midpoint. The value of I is 0.102 mag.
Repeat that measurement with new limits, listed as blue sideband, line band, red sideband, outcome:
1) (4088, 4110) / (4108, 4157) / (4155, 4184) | -0.061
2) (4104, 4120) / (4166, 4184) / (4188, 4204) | 0.055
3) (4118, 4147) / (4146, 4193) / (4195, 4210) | 0.098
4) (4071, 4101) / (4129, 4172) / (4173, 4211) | 0.066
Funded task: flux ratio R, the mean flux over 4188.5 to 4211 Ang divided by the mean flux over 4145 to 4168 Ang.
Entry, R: 1.17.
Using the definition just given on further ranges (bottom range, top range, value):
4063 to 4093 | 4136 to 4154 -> 0.93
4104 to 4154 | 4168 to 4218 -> 1.05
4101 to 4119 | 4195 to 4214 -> 1.18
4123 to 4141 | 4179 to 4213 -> 1.03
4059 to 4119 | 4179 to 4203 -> 1.07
